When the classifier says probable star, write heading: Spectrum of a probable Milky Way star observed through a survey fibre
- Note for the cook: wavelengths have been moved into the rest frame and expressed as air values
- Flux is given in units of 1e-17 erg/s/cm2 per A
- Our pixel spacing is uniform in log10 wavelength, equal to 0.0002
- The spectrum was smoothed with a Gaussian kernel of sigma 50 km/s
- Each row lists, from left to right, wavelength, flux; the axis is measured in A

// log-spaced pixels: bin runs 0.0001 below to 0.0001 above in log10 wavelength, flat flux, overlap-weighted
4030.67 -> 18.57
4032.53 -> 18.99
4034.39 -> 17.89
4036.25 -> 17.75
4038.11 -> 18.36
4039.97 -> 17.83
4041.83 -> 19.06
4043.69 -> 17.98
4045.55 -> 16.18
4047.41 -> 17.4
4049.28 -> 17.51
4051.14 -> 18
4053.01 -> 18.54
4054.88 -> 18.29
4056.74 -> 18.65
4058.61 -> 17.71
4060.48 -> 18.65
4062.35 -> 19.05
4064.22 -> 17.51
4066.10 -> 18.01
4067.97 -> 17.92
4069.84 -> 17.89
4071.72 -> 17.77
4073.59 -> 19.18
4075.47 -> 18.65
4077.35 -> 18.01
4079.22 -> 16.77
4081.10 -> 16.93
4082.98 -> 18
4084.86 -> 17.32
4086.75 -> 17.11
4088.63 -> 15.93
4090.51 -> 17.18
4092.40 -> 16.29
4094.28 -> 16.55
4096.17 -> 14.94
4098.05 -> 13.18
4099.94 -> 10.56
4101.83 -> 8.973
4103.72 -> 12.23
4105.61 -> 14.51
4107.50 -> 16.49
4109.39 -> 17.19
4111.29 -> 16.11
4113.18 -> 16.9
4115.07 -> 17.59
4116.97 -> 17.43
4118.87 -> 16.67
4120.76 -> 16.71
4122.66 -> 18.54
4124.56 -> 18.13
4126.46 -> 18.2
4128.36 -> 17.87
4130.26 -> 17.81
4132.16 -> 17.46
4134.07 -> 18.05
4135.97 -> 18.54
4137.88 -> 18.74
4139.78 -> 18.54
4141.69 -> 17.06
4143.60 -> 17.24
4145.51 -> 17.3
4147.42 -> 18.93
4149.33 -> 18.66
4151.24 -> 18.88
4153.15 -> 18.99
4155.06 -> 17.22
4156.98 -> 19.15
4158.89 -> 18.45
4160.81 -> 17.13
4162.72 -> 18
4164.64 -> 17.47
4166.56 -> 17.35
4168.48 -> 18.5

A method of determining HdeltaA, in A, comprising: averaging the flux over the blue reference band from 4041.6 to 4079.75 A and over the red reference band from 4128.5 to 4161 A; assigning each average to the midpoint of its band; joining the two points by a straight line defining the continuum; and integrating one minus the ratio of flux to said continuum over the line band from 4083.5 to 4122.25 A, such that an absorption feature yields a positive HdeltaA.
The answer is 5.4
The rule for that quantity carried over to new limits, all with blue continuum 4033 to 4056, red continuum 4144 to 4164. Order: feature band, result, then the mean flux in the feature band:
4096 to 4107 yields 3.5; 12.4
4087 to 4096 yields 0.8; 16.4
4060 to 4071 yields -0.1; 18.1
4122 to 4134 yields 0.1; 18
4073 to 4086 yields 0.2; 17.8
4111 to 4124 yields 0.7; 17.2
